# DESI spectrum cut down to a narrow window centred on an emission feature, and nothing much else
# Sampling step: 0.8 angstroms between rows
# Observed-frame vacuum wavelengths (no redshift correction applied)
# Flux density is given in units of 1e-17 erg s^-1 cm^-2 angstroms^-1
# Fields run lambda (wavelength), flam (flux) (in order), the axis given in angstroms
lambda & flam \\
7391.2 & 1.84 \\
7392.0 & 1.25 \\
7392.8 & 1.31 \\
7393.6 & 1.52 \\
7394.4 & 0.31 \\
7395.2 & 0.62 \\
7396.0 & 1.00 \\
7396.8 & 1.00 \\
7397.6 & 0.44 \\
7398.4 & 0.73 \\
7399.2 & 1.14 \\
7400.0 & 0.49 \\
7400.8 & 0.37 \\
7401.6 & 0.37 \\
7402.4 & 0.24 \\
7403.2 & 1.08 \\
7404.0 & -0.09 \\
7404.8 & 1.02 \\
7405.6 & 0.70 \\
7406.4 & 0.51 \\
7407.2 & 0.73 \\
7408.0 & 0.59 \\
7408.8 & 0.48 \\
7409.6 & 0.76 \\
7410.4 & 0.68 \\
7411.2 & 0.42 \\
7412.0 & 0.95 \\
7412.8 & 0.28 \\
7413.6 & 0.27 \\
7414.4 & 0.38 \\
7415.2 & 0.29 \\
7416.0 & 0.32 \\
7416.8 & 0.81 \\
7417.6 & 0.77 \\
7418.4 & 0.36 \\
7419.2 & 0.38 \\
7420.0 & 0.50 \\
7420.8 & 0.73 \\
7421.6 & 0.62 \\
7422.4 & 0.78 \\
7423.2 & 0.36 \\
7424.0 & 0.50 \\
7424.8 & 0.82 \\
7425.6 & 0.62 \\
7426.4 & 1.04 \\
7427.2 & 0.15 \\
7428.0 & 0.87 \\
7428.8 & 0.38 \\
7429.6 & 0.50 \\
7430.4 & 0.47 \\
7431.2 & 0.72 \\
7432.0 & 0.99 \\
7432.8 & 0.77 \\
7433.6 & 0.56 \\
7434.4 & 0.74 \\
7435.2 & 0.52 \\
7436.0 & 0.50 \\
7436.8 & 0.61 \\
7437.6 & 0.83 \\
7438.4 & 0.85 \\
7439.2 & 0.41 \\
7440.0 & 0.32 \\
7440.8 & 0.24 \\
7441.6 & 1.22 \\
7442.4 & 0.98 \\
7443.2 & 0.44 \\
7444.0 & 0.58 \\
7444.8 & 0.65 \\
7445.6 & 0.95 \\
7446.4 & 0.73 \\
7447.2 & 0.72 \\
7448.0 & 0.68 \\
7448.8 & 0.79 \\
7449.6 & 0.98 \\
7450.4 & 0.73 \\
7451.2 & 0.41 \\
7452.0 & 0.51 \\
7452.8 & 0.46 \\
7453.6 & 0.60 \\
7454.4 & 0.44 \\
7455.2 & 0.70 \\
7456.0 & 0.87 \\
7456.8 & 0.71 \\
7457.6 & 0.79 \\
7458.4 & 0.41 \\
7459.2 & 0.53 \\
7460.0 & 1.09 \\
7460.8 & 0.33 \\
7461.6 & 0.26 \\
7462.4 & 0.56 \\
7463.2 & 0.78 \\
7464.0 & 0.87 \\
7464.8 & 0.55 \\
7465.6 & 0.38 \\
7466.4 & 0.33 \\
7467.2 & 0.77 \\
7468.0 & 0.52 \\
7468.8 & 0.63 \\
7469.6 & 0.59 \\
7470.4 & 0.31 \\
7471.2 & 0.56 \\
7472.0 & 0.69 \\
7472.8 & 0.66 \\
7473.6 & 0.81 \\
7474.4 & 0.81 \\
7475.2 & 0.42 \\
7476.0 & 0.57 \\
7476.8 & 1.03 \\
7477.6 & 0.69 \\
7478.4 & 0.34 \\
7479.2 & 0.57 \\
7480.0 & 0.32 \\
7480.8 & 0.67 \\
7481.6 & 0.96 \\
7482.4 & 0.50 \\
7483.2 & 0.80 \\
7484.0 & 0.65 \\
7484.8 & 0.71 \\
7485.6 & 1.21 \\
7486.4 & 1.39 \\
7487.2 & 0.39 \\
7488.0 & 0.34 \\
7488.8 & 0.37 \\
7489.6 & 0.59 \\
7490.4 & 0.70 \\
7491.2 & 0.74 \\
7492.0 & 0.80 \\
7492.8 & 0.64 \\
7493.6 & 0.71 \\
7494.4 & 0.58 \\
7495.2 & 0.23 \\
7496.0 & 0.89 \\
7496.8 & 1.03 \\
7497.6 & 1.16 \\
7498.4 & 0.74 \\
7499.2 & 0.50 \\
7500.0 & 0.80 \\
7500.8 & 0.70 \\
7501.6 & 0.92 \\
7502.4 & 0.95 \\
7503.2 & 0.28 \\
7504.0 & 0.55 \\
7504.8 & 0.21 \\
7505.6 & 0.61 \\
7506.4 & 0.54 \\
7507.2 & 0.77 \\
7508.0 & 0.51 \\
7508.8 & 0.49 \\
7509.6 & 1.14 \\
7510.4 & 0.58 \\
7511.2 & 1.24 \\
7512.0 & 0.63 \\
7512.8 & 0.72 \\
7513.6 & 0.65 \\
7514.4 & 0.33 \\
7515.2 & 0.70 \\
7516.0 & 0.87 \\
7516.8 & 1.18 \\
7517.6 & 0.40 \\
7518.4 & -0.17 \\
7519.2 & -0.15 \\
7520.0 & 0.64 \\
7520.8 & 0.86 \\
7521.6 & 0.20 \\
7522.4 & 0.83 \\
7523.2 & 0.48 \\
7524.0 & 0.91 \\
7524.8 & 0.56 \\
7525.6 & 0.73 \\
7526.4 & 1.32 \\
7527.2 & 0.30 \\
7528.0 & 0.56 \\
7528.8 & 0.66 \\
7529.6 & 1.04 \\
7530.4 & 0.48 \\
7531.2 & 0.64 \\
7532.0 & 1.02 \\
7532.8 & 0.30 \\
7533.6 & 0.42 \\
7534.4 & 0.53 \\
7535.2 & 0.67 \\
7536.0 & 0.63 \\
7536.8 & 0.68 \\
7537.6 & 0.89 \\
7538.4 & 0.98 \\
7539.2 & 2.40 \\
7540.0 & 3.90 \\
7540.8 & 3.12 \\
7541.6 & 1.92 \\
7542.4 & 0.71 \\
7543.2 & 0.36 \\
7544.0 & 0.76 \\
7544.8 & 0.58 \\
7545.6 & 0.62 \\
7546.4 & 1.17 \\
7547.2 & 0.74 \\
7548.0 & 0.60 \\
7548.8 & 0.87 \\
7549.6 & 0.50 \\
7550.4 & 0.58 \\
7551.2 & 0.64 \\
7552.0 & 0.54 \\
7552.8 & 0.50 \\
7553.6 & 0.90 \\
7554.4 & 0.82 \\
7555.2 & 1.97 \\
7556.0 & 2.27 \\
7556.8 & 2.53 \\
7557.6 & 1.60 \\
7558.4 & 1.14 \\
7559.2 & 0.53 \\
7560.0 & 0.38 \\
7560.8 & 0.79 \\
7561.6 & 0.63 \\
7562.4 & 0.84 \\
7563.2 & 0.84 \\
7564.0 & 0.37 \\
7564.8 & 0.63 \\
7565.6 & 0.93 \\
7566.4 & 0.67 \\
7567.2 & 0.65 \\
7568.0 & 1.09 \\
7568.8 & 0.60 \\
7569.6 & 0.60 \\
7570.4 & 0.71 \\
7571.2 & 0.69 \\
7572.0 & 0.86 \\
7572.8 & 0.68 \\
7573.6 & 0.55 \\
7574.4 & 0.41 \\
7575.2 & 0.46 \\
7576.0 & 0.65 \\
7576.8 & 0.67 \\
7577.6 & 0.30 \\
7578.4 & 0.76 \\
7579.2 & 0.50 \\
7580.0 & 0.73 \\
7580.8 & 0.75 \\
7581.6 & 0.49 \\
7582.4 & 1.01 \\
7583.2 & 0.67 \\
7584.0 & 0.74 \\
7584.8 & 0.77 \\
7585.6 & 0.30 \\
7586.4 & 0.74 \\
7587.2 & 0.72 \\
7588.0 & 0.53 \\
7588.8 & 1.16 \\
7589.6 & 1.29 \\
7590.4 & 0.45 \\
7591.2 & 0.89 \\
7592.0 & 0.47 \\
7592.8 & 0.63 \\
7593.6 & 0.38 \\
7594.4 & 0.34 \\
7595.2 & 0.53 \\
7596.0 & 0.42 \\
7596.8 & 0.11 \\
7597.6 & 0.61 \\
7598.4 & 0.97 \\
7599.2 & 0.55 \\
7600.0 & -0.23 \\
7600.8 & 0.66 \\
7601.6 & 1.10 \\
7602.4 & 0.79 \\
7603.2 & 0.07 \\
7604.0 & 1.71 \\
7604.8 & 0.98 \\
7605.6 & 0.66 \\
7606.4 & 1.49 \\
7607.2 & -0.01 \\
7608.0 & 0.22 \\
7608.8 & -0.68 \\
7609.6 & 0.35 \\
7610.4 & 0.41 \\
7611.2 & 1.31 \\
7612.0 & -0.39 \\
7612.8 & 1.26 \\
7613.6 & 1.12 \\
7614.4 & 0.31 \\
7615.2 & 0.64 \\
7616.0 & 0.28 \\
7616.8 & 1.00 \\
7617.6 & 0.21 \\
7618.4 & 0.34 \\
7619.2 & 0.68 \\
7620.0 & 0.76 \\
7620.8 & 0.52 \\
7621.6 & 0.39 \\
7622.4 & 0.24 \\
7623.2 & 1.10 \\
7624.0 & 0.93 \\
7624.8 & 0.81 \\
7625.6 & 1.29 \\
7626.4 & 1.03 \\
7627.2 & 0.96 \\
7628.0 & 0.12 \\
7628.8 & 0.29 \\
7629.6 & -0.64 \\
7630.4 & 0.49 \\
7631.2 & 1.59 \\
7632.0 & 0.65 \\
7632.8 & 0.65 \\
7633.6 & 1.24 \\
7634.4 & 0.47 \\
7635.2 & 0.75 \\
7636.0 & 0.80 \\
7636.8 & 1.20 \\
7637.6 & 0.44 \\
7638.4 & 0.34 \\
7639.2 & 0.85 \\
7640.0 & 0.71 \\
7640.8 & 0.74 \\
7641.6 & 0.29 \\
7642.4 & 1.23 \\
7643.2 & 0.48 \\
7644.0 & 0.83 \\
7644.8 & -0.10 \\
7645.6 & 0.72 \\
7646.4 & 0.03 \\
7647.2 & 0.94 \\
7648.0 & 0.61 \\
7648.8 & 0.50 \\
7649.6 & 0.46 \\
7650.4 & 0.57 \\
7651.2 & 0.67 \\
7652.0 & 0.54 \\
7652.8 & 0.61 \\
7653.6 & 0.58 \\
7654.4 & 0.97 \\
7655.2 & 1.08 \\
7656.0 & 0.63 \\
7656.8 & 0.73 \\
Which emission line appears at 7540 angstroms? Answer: [S II]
